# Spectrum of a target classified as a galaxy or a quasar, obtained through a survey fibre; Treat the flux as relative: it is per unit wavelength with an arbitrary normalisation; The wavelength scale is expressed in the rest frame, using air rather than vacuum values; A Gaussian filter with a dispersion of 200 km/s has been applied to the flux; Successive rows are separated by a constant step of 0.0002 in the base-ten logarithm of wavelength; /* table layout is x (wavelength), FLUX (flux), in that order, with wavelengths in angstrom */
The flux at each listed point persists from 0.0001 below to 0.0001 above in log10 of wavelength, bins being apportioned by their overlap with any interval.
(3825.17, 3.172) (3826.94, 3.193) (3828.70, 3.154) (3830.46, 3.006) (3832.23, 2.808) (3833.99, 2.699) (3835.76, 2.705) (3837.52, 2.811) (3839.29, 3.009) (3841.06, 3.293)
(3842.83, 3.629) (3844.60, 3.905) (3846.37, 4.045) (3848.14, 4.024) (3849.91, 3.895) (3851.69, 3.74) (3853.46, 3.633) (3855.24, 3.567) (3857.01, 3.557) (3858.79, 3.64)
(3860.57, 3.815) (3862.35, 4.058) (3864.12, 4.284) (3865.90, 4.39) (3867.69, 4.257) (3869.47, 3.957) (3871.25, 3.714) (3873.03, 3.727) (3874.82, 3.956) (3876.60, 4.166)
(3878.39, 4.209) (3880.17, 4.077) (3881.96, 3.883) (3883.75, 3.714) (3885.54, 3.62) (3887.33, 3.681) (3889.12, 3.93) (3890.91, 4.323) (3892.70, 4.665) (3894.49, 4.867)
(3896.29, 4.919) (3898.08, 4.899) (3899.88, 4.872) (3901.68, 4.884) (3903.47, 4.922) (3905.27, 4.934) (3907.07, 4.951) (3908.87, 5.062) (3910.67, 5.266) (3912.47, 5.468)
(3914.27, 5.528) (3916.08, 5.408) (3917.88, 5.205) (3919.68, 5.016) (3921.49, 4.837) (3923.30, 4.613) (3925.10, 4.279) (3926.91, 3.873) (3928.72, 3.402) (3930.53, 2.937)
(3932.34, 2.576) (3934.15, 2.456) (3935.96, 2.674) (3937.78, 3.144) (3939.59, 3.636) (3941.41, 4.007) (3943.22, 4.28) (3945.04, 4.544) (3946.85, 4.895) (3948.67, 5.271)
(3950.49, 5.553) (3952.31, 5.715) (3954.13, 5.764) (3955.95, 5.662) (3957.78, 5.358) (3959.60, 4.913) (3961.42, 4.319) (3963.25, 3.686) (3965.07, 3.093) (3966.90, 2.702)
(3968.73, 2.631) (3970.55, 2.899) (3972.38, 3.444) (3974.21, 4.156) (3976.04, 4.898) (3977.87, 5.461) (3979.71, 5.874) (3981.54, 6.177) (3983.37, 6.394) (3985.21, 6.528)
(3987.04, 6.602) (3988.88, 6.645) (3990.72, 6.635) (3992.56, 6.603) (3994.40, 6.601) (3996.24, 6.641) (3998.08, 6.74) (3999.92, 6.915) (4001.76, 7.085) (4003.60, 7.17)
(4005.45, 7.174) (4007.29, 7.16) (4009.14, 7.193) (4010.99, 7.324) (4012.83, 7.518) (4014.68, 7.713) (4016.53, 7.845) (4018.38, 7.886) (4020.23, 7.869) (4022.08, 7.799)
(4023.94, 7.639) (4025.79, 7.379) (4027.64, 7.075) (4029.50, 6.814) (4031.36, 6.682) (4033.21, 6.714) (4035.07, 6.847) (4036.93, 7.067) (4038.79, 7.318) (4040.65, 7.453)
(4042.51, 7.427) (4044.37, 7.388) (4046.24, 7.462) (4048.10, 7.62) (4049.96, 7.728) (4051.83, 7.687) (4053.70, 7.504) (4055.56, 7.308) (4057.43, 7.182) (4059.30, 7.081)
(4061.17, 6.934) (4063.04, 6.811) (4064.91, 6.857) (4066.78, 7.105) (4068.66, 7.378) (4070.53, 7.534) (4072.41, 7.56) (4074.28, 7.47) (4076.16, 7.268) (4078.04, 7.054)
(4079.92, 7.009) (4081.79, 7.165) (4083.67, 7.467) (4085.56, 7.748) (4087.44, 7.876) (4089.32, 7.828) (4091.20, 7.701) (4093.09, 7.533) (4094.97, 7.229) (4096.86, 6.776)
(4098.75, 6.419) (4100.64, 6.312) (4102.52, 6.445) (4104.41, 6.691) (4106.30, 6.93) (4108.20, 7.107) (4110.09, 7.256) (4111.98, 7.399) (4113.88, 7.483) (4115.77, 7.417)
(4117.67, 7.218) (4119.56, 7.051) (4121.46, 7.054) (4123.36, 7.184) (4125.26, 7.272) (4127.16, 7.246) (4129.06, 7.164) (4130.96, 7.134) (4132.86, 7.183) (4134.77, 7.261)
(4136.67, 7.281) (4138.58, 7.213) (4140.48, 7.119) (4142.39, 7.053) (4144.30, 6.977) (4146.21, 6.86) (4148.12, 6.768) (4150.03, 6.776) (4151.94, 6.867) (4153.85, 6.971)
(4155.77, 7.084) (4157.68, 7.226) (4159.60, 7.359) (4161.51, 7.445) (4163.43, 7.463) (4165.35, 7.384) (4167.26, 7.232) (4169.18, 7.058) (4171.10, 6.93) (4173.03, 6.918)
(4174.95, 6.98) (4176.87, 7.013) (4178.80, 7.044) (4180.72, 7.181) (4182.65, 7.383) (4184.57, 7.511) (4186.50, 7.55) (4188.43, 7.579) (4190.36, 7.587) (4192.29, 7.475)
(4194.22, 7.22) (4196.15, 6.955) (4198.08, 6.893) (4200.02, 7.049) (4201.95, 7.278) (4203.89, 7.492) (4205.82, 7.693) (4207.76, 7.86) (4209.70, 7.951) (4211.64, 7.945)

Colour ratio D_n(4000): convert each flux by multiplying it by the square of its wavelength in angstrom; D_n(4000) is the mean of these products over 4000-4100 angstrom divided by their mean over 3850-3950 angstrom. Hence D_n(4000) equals 1.9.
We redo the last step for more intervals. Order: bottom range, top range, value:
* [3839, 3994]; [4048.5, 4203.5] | 1.80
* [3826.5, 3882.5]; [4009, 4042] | 2.19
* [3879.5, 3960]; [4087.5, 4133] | 1.74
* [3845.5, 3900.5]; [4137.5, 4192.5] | 2.04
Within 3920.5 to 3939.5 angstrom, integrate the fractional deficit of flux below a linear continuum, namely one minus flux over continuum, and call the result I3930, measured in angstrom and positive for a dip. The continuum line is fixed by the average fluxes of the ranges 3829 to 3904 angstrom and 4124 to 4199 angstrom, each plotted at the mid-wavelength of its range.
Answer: 4.5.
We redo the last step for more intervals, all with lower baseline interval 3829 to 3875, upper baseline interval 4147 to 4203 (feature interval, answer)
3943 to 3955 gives -1.30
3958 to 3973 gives 4.04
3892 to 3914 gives -4.32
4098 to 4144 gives -3.49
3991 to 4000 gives -2.56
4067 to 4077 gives -2.28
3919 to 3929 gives 0.05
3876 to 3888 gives 0.10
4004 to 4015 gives -4.04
